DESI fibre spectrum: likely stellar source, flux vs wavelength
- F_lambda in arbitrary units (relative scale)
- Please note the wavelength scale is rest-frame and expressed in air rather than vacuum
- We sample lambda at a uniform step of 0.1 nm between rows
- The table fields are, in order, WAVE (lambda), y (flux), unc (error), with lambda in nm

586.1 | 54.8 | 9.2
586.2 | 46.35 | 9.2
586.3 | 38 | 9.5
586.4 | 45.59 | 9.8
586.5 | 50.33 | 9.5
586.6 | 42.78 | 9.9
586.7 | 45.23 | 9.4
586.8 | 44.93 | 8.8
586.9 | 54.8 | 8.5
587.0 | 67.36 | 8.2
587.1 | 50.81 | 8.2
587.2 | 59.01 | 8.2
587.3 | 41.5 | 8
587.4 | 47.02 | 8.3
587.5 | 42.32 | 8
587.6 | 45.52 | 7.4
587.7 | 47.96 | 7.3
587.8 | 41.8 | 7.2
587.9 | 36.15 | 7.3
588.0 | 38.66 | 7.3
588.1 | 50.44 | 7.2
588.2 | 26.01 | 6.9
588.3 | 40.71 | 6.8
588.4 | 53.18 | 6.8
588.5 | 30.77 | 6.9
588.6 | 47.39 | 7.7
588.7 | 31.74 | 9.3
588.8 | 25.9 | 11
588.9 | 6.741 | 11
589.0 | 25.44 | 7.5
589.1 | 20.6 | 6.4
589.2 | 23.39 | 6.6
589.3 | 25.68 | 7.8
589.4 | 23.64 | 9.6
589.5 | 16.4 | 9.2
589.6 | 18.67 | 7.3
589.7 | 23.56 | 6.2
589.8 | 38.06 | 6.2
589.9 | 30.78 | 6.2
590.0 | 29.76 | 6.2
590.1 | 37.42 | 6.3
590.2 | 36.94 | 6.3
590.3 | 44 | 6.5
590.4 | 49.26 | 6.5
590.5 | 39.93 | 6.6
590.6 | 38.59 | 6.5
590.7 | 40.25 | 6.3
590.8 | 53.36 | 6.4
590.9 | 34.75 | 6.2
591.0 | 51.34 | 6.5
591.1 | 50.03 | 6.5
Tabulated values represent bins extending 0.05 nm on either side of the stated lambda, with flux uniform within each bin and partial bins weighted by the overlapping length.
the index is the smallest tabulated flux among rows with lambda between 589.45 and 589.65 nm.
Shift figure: 16.4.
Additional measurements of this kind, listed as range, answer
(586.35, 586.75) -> 42.78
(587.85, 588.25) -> 26.01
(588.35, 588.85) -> 25.9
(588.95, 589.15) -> 20.6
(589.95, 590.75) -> 29.76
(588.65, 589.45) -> 6.741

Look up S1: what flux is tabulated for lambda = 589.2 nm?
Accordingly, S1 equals 23.39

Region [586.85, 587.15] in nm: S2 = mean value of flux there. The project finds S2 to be 57.7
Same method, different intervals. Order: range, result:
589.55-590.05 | 28.2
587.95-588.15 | 44.5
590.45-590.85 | 43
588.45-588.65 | 39.1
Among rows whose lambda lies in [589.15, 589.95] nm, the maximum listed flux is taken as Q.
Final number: 38.06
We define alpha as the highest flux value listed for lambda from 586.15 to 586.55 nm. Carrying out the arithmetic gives 50.33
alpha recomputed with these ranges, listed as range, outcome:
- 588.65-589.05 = 31.74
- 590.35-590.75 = 49.26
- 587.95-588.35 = 50.44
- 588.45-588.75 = 47.39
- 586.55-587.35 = 67.36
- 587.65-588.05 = 47.96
